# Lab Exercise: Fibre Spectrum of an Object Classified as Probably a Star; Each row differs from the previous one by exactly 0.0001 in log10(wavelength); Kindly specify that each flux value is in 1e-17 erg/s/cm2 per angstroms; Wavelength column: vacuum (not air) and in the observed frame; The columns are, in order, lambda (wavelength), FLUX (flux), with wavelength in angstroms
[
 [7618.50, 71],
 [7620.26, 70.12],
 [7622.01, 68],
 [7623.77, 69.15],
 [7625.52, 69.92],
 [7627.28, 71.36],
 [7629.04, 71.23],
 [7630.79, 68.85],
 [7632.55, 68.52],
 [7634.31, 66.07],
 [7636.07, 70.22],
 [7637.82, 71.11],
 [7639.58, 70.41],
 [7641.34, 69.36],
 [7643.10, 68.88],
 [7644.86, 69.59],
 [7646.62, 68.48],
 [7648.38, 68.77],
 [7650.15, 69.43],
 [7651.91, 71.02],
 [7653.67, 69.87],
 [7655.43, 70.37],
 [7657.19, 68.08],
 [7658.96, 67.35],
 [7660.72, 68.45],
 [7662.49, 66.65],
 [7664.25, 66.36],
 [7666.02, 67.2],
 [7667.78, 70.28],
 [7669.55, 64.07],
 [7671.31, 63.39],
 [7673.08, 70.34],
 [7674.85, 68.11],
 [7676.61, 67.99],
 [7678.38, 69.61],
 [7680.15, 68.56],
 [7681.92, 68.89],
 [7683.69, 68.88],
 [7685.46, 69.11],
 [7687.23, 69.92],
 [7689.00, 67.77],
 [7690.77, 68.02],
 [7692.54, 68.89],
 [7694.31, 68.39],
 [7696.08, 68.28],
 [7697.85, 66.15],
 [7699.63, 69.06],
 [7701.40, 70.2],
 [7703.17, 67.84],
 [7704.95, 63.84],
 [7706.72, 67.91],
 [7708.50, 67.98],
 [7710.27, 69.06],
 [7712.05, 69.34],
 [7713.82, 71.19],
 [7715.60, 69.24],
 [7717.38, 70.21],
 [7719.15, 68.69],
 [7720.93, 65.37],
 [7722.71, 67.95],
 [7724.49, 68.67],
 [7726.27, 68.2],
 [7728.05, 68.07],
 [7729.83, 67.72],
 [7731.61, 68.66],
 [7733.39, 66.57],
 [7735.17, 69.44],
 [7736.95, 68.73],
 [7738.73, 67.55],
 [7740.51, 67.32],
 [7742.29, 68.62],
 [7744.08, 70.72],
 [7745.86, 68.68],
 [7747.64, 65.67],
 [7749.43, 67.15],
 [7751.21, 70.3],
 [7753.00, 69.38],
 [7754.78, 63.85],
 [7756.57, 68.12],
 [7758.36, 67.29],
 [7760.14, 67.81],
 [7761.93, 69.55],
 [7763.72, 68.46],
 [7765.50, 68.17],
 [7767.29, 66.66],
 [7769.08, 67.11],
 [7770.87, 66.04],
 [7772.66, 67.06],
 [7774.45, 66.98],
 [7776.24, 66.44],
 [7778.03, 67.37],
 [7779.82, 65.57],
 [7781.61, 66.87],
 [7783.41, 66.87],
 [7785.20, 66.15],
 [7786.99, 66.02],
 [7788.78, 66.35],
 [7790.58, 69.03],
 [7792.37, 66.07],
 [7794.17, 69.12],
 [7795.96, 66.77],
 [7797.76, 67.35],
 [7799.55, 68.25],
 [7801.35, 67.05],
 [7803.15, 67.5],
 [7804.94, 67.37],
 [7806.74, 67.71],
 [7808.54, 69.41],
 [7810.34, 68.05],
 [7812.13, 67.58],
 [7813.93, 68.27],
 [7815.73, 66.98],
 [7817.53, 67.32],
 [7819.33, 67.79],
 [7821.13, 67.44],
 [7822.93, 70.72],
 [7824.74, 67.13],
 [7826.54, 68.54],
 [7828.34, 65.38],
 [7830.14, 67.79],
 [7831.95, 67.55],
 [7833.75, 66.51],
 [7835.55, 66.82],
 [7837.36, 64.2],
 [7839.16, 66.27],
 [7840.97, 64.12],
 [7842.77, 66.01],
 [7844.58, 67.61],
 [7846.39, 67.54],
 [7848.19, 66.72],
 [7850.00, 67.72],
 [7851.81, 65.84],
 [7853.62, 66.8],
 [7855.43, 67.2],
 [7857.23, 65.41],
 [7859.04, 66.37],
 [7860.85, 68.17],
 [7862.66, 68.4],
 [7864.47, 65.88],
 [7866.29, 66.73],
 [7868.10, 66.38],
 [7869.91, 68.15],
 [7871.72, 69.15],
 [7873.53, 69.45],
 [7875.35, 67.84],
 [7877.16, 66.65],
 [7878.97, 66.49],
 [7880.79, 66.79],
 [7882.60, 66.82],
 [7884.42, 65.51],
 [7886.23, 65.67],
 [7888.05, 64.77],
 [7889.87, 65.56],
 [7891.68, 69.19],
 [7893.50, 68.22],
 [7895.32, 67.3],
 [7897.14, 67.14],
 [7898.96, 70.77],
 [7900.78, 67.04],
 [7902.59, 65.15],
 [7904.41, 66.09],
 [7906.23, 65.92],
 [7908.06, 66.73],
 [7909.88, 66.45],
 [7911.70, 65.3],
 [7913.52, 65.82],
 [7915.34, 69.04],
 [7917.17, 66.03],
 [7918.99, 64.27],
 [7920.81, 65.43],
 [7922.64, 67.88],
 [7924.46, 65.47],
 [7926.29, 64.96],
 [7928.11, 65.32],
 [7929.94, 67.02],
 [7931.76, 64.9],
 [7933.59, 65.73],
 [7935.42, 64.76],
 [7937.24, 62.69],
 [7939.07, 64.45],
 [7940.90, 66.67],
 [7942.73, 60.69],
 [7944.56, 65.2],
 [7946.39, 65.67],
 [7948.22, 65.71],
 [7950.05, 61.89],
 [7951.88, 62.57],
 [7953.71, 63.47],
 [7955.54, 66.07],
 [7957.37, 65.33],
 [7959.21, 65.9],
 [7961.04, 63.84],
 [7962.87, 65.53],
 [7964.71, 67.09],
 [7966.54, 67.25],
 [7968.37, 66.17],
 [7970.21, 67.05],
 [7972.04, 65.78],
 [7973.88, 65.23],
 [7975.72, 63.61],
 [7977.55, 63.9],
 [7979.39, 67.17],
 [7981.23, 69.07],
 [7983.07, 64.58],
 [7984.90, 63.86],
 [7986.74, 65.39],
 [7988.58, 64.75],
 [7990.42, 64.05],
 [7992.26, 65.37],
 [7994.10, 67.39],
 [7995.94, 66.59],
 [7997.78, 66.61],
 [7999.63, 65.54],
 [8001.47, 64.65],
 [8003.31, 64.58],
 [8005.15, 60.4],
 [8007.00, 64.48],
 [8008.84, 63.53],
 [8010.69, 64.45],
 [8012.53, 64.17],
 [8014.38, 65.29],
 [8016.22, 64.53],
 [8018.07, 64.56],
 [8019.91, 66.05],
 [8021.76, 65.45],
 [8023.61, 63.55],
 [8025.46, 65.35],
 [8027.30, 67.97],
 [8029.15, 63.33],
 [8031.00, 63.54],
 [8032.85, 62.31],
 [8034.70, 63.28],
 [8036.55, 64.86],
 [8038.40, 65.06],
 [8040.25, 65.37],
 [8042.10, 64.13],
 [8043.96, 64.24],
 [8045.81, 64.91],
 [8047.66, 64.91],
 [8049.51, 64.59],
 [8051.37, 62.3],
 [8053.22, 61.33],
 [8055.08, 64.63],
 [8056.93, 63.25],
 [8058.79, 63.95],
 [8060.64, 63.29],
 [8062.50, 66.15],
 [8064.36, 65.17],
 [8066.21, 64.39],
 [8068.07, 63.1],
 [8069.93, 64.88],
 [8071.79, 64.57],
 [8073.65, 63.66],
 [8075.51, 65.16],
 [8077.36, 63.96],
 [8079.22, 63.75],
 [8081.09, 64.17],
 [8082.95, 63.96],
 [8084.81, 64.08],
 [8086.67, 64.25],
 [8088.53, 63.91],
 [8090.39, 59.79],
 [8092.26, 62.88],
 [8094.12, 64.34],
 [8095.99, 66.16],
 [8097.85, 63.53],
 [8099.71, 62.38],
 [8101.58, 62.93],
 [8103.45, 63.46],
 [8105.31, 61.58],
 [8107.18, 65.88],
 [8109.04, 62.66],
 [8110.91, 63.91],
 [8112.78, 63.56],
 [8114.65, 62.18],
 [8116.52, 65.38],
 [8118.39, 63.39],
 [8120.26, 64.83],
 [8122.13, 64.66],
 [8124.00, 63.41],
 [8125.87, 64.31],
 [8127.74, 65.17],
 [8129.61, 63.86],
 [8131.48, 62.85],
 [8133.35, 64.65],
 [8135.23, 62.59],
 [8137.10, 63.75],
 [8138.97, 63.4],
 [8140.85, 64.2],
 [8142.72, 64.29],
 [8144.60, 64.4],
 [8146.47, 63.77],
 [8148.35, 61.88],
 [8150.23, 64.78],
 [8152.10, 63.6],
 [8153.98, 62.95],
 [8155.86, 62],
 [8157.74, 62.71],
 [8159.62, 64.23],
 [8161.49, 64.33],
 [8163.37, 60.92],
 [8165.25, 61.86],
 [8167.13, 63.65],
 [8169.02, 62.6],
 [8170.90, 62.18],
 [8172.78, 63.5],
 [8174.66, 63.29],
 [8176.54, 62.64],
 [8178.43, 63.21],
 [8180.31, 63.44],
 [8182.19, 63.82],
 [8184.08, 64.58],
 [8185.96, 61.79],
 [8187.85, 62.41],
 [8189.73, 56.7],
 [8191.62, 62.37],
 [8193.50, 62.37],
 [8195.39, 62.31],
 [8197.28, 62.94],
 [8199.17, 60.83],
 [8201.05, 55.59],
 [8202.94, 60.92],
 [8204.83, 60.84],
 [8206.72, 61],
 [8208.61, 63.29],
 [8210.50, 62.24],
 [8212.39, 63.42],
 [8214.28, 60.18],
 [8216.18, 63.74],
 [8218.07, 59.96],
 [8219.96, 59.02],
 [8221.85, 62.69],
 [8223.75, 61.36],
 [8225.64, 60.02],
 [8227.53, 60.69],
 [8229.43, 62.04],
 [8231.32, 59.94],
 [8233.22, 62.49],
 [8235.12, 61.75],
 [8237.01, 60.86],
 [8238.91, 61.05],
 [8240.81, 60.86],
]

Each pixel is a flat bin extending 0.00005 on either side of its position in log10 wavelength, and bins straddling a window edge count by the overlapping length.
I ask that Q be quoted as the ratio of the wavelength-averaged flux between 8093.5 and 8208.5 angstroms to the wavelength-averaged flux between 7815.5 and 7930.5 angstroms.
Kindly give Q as 0.94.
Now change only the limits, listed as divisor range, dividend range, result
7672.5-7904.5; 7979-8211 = 0.94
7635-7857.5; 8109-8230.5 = 0.92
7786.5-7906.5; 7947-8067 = 0.96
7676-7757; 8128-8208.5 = 0.92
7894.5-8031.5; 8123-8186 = 0.97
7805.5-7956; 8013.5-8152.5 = 0.96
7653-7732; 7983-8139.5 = 0.94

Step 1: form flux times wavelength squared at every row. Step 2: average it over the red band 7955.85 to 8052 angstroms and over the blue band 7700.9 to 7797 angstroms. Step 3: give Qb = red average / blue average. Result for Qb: 1.02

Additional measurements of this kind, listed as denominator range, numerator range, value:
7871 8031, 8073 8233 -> 1.01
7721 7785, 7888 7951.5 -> 1.02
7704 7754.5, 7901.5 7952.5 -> 1.01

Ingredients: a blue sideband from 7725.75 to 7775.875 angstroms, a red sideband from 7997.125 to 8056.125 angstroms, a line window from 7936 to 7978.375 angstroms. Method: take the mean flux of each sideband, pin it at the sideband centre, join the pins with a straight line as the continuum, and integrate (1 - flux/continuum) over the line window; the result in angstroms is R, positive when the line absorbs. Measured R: 0.24 angstroms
